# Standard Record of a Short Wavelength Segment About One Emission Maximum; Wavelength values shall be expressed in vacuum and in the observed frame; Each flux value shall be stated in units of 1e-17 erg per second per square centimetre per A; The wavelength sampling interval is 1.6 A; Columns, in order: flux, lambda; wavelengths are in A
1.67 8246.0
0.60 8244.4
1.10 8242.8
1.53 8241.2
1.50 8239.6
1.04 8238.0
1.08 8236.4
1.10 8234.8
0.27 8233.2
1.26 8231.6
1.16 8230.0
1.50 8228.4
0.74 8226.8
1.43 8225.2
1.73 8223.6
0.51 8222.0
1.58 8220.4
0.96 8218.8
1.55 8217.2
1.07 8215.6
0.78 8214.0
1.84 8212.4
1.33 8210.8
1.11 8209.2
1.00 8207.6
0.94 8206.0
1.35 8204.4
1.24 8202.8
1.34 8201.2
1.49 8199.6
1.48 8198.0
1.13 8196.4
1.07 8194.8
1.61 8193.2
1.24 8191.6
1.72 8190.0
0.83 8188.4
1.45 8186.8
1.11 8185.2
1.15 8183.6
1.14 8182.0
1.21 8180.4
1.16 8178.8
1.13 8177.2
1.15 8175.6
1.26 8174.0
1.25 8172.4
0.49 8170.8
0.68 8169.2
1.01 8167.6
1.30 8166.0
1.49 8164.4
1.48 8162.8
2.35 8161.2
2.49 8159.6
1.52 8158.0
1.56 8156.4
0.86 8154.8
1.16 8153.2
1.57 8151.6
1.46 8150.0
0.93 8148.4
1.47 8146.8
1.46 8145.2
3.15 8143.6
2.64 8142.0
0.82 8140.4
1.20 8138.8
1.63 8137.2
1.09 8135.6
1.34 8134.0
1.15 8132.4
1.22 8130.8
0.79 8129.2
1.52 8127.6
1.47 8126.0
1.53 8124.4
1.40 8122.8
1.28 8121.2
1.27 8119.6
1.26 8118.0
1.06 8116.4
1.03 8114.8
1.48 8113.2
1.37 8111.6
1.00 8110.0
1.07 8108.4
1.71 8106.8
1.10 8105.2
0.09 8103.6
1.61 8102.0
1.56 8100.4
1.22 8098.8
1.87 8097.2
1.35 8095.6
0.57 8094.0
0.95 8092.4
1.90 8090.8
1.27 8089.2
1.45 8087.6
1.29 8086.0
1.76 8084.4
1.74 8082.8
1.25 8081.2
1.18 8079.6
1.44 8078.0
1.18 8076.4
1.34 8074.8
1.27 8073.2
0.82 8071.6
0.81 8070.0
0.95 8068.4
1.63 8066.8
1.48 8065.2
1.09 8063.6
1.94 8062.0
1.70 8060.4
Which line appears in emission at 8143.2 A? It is [S II]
